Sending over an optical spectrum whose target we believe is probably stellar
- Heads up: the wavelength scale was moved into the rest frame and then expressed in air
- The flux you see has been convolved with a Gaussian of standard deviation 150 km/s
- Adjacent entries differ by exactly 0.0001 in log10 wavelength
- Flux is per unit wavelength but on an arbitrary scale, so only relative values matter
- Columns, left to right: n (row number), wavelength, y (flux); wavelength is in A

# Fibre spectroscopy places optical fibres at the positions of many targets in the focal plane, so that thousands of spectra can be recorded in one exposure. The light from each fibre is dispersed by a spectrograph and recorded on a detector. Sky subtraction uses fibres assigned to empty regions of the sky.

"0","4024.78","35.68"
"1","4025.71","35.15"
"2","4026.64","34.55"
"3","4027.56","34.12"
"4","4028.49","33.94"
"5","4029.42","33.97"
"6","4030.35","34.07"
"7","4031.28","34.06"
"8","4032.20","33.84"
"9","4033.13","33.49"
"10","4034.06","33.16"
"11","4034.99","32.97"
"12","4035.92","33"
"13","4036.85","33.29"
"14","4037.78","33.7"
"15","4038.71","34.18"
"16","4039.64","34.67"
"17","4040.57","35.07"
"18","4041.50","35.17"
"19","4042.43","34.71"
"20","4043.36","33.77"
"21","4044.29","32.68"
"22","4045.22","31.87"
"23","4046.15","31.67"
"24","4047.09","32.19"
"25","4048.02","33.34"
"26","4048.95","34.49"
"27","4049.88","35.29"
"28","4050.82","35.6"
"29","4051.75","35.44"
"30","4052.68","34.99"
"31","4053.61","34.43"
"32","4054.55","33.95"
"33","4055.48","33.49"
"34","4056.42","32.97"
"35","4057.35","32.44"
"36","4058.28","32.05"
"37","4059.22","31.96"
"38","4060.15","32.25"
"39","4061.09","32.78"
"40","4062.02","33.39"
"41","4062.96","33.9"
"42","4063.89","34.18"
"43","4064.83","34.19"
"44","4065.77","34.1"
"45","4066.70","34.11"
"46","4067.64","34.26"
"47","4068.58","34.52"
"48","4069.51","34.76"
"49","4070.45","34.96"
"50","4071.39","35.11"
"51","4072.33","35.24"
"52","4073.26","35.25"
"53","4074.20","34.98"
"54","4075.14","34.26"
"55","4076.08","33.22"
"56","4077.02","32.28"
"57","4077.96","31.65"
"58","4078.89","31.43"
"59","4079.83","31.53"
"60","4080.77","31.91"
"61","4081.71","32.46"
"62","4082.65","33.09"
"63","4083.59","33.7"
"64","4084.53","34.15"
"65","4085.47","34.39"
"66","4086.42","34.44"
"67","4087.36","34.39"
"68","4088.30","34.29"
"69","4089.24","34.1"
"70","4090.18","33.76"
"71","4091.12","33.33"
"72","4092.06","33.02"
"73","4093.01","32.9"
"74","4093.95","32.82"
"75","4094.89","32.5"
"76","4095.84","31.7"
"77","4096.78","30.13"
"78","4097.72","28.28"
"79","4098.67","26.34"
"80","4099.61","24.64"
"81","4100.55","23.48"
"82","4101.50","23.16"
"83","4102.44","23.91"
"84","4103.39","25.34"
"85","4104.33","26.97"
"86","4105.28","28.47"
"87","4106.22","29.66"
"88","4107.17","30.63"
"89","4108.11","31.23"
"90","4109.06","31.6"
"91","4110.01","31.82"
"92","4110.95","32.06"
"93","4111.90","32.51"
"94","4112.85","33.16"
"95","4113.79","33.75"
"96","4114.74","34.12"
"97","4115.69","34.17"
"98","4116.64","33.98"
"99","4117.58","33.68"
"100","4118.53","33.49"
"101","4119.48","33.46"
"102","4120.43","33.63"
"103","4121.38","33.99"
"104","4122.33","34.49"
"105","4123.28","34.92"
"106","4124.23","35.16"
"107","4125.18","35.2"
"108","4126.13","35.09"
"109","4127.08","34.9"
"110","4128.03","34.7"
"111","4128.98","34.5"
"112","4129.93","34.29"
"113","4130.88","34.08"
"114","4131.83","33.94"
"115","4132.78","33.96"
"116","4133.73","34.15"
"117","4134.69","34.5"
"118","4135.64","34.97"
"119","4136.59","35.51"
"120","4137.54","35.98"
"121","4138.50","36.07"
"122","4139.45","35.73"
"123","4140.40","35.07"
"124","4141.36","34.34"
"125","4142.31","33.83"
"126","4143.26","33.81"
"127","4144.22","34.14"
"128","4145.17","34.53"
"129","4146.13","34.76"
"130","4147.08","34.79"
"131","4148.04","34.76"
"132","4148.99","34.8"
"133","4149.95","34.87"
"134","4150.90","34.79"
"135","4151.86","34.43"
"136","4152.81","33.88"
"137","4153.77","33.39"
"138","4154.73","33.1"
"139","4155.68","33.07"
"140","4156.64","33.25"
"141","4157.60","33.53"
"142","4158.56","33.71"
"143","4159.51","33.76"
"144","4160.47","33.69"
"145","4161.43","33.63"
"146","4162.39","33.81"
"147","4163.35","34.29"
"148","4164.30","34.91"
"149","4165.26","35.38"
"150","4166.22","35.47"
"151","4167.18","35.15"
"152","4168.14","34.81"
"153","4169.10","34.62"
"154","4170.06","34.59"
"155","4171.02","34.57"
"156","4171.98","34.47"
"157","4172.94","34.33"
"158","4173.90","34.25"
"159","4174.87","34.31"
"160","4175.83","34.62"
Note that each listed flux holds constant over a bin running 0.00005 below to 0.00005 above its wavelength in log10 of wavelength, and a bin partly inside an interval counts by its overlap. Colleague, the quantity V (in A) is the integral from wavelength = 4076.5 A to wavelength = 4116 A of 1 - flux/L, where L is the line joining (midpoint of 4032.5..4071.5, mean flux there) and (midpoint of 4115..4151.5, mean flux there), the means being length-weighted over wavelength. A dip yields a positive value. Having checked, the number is 3.5 A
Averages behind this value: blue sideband 33.8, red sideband 34.5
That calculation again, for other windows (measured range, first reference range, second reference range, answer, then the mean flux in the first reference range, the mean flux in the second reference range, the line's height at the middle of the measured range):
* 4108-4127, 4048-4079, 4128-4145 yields 0.44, 33.9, 34.6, 34.5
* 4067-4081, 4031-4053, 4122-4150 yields 0.18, 33.9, 34.7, 34.2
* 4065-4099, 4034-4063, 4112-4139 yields 0.75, 33.6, 34.4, 33.9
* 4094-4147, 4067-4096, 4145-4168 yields 2.28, 33.6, 34.2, 33.9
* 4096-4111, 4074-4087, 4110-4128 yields 2.52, 33.1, 33.9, 33.6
